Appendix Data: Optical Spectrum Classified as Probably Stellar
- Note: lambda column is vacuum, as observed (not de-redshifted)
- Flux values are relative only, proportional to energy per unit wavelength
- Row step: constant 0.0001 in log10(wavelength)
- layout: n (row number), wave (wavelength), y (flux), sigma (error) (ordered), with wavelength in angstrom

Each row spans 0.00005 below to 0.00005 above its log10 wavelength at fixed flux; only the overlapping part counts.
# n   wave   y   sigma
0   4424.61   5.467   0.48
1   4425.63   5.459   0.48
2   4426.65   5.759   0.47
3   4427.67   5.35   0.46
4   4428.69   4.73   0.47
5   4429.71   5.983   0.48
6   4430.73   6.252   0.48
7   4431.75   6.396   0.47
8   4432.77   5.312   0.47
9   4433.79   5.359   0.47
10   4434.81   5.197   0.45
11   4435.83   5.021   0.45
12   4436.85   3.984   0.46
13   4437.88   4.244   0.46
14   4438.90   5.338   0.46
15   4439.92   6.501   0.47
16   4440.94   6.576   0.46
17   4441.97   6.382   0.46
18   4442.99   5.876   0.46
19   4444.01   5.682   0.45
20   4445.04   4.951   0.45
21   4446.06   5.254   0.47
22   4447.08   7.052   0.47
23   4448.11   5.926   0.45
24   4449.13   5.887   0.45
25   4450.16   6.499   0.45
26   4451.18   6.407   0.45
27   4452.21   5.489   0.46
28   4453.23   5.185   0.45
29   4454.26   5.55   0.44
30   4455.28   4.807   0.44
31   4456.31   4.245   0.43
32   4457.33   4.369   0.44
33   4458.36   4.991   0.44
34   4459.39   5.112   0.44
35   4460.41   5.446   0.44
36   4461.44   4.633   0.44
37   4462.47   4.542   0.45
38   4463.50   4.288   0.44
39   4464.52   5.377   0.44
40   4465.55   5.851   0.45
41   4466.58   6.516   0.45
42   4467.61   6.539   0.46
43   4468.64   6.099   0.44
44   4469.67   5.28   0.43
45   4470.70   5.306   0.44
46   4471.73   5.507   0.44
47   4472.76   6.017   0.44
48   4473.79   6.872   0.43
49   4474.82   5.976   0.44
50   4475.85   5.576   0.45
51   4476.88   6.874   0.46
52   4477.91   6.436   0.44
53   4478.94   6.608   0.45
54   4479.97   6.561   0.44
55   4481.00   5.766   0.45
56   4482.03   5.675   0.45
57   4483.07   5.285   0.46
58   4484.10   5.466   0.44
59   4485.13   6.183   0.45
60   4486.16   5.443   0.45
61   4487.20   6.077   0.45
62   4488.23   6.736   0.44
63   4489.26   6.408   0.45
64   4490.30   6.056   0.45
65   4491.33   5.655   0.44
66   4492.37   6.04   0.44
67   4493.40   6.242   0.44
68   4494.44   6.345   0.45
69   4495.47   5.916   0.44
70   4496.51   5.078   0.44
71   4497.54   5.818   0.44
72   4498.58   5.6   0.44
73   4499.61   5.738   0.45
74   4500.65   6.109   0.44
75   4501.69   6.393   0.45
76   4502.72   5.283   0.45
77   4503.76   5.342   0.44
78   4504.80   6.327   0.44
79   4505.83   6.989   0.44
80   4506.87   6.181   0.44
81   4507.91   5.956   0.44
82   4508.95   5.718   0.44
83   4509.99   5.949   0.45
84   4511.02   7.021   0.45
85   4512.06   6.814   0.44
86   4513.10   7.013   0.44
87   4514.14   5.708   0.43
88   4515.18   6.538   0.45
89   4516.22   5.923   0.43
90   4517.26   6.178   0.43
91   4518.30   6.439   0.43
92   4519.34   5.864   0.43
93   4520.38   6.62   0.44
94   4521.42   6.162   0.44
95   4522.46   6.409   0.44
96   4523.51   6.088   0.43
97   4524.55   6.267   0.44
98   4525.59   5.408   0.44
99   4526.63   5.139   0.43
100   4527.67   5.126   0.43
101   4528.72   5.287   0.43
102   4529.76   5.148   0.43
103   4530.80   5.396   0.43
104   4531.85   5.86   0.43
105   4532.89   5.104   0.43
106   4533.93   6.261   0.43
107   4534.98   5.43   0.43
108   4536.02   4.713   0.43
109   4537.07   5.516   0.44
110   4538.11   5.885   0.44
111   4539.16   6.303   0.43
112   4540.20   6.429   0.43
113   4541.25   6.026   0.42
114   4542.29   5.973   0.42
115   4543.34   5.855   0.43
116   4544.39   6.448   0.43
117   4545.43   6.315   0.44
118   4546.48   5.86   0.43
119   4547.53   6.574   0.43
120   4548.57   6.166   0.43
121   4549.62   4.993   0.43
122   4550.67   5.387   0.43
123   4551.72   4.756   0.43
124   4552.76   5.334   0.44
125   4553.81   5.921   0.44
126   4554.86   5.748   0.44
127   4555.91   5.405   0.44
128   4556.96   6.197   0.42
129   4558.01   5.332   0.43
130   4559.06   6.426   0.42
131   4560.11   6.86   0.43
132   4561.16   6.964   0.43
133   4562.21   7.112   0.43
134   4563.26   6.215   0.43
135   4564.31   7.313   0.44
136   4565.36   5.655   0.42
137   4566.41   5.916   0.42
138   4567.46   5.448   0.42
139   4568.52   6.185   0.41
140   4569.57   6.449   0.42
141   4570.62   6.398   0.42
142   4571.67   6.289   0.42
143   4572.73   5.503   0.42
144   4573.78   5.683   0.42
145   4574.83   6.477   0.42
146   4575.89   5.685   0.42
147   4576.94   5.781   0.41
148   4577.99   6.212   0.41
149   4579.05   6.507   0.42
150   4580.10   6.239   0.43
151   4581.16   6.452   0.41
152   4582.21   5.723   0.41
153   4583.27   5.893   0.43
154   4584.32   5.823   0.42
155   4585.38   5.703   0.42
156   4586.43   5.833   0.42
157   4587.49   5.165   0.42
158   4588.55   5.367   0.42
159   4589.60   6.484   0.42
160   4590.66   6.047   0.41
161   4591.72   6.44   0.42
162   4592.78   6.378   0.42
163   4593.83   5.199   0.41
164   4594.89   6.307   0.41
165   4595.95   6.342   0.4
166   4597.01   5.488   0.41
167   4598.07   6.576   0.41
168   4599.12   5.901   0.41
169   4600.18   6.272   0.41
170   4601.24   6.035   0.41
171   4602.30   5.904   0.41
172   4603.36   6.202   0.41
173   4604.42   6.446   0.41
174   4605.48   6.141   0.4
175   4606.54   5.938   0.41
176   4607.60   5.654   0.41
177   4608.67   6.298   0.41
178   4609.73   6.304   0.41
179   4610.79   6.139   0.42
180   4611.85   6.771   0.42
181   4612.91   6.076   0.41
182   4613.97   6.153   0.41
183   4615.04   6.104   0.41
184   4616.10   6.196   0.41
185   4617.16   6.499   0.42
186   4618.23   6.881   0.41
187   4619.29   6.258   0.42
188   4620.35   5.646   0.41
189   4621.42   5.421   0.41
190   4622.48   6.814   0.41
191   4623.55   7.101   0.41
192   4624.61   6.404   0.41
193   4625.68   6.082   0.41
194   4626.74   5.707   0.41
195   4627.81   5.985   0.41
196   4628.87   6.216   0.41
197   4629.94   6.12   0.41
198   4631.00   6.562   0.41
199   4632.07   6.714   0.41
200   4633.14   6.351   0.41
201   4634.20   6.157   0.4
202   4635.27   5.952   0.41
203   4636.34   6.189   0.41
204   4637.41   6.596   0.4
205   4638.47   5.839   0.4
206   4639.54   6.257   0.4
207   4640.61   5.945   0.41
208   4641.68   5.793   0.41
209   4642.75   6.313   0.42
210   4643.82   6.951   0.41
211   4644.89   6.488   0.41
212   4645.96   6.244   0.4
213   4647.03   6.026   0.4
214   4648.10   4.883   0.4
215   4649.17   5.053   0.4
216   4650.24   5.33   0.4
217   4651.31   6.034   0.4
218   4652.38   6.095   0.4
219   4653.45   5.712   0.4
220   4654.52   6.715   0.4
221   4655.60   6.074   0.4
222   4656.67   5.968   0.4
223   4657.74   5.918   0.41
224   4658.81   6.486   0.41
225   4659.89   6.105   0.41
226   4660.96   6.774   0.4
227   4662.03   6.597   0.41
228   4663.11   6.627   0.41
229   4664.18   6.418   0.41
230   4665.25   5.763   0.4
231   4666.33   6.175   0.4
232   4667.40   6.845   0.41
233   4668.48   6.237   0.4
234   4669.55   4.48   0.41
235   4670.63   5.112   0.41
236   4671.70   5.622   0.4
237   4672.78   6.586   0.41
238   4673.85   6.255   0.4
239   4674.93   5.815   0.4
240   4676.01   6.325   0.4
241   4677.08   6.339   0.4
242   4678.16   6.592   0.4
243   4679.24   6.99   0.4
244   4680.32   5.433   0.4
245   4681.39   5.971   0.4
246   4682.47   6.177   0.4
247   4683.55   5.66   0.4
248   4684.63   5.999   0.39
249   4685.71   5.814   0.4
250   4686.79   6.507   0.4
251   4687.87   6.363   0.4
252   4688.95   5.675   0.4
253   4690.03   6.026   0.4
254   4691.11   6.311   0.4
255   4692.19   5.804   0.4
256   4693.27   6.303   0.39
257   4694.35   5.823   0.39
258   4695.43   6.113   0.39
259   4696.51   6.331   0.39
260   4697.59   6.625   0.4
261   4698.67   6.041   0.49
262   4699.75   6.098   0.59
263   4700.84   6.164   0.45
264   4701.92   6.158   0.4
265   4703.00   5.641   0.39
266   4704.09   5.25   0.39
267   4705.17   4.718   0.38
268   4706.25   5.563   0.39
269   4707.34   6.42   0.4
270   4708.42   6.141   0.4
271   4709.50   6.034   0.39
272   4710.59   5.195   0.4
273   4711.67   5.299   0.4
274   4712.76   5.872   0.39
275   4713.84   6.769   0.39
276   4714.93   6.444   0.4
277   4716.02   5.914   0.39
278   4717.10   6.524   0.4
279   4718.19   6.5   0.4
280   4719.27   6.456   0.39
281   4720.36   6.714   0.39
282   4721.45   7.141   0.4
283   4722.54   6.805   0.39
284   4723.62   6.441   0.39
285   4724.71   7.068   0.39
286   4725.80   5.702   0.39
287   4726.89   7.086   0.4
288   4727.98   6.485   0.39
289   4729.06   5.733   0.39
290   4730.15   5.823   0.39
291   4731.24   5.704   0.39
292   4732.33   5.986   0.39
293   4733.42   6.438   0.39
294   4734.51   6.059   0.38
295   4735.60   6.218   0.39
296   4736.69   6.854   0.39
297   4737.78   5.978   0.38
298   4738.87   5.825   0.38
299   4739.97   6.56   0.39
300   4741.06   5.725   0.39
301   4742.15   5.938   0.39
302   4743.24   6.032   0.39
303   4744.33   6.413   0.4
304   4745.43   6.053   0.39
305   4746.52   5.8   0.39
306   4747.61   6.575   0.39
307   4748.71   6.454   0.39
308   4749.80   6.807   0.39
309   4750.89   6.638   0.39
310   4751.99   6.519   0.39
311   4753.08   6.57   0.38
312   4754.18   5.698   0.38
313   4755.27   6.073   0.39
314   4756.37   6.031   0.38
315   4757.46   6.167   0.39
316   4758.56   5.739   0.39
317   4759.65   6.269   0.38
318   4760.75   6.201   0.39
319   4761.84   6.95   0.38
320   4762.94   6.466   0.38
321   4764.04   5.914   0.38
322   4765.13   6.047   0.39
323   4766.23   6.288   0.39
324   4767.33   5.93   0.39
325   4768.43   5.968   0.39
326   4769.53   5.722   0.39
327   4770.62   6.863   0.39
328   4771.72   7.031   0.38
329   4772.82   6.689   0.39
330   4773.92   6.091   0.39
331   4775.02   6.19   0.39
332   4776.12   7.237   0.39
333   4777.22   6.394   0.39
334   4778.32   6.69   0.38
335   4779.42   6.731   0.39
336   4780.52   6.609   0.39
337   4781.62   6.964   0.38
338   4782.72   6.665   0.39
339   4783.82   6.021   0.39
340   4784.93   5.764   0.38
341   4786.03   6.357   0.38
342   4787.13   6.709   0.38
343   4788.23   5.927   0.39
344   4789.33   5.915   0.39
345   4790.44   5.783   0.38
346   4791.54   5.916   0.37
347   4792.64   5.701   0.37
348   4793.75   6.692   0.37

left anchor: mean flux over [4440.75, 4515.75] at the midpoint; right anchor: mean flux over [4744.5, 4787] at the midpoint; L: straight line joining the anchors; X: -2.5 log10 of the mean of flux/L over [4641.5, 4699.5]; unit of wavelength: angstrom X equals 0.02 mag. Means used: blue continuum 5.85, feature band 6.09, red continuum 6.35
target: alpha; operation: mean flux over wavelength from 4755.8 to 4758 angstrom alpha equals 6.1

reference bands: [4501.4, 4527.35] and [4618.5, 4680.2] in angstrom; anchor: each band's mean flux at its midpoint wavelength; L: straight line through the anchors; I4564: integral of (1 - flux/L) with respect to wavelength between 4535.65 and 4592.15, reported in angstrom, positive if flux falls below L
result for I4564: 1.4 angstrom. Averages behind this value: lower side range 6.14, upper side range 6.14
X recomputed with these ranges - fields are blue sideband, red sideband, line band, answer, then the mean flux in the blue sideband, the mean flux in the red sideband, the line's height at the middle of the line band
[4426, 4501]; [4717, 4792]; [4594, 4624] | -0.034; 5.69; 6.31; 6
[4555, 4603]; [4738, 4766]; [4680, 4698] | 0.019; 6.08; 6.22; 6.17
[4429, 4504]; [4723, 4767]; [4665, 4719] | 0.020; 5.71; 6.23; 6.13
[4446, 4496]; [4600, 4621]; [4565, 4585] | 0.012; 5.77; 6.19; 6.08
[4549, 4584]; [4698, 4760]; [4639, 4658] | 0.018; 6.01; 6.16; 6.09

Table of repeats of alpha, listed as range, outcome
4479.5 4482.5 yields 6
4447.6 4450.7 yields 6.11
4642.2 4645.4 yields 6.58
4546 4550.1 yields 5.91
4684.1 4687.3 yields 6.1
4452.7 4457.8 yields 4.85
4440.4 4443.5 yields 6.28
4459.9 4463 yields 4.86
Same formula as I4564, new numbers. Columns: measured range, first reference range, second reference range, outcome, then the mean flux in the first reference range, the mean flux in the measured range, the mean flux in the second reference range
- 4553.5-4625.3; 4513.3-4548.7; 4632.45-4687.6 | -1.7 angstrom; 5.9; 6.13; 6.09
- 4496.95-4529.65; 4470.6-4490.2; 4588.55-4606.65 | 0.2 angstrom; 6.06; 6.03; 6.11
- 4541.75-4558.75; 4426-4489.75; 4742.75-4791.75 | 0.2 angstrom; 5.66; 5.78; 6.31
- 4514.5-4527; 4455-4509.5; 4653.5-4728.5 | -0.5 angstrom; 5.77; 6.09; 6.15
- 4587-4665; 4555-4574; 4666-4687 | -0.5 angstrom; 6.18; 6.15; 6.04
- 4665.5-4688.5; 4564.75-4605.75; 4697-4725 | 0.2 angstrom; 6.02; 6.05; 6.15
